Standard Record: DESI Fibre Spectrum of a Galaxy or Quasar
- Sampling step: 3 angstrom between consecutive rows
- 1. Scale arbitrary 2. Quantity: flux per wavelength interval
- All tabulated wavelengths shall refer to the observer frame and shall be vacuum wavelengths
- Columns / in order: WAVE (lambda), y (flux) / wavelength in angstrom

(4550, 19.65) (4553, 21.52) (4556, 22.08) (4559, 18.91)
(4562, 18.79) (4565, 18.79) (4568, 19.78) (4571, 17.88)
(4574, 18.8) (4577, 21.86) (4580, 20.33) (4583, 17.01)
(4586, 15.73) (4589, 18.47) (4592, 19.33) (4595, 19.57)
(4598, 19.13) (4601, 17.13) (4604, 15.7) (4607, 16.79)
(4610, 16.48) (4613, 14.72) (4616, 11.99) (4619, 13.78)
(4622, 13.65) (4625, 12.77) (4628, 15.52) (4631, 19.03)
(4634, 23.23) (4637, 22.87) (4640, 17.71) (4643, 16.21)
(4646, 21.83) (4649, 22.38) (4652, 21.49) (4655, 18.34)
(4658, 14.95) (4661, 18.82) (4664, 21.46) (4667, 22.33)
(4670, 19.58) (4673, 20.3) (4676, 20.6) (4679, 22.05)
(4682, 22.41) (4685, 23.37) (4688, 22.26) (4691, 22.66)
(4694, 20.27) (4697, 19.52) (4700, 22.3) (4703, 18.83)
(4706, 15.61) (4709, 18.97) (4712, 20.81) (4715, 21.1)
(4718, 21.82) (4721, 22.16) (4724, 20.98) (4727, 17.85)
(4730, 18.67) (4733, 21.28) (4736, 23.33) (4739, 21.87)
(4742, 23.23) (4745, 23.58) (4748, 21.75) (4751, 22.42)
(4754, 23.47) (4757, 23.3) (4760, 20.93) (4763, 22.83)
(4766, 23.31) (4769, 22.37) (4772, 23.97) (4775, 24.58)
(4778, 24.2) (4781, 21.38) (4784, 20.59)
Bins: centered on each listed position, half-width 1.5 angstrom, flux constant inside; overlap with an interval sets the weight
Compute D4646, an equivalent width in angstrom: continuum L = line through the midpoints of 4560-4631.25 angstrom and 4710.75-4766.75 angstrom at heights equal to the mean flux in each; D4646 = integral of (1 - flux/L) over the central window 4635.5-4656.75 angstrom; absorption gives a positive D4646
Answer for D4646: -1.40 angstrom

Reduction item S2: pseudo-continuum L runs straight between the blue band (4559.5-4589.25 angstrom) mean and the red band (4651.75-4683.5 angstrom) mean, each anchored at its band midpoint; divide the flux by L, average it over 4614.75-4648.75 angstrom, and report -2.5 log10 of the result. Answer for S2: 0.13 mag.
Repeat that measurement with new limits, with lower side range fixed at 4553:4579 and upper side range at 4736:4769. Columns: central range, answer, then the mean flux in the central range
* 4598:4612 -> 0.212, 16.7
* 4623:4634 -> 0.235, 16.7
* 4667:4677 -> 0.049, 20.5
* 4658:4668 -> 0.072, 19.9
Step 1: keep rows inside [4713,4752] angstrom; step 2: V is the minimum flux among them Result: 17.85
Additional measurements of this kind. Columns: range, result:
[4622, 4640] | 12.77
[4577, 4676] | 11.99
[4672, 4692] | 20.3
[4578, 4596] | 15.73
